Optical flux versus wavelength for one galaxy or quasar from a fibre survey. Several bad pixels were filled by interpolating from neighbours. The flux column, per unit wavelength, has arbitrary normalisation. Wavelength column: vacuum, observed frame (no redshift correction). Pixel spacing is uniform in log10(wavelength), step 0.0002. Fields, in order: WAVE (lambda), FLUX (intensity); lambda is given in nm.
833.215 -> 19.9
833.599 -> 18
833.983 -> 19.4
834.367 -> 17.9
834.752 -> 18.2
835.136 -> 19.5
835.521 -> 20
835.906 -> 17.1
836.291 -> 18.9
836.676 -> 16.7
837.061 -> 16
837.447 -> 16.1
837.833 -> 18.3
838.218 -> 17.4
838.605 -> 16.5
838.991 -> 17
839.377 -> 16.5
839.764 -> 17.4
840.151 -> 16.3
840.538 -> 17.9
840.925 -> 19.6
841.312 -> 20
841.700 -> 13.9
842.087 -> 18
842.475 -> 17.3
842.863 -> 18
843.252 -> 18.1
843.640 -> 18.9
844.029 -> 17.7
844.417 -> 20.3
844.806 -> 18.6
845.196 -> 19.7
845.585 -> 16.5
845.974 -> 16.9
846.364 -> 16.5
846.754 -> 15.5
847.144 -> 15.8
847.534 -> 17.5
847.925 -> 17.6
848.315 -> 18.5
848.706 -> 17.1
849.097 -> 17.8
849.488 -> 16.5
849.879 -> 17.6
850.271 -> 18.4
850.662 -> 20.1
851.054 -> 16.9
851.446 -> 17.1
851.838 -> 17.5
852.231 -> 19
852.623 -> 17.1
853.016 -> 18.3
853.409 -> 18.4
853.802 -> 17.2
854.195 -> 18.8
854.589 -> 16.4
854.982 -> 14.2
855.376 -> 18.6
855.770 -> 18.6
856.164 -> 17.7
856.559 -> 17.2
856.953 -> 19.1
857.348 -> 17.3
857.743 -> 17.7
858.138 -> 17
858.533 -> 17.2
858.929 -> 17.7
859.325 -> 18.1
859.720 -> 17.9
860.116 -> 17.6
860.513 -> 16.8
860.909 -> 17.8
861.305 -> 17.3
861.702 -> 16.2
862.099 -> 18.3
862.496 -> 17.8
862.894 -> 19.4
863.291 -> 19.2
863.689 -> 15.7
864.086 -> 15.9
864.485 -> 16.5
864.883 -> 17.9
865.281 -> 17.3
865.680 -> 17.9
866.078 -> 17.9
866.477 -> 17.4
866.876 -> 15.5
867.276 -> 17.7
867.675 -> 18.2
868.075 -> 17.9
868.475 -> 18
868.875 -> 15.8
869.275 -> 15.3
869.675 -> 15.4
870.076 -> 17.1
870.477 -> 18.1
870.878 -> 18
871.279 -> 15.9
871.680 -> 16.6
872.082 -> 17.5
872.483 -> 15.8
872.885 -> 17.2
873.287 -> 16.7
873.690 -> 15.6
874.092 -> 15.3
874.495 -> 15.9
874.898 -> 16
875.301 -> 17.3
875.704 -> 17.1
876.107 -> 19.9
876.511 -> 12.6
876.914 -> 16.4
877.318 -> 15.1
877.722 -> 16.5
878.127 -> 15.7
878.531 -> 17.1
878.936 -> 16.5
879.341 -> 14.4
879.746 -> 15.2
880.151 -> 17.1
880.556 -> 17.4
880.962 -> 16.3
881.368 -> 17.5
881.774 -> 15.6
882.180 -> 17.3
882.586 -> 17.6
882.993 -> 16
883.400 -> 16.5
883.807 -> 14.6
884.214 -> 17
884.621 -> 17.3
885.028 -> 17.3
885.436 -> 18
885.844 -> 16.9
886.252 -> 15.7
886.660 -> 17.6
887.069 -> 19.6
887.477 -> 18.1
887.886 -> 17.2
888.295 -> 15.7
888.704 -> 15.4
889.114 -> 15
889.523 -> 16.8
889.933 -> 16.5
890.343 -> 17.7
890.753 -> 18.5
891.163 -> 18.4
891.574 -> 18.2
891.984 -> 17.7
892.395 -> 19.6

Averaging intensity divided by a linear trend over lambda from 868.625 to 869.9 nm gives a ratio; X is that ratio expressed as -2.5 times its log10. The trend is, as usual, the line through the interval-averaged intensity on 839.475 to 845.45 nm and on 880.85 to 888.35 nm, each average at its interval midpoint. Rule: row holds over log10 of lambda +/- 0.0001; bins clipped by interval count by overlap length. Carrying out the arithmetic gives 0.11 mag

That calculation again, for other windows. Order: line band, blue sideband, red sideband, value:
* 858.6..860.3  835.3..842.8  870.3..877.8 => -0.06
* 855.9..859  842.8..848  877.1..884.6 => -0.03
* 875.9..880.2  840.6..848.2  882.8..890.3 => 0.06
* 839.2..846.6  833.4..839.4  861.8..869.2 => -0.01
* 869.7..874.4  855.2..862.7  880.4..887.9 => 0.04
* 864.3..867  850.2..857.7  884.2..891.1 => 0.02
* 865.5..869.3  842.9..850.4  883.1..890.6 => 0.00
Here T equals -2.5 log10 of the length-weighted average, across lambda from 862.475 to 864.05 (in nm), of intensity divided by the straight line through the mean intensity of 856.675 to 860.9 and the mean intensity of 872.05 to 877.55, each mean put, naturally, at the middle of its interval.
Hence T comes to -0.04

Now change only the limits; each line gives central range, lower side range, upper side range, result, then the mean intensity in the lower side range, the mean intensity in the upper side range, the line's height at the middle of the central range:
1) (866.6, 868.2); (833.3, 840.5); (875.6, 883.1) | -0.036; 17.7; 16.4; 16.7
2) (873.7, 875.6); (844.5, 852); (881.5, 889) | 0.060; 17.5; 16.8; 17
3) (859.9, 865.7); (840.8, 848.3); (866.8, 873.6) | -0.020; 17.7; 16.9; 17.1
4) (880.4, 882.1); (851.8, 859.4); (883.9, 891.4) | 0.032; 17.6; 17.1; 17.2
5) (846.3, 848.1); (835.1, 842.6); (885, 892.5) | 0.057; 17.5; 17.3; 17.5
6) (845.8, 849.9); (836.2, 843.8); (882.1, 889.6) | 0.020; 17.4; 16.8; 17.3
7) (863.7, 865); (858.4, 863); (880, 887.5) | 0.064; 17.6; 17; 17.5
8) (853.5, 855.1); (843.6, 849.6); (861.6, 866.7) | 0.041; 17.6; 17.5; 17.5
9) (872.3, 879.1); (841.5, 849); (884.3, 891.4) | 0.064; 17.5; 17.2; 17.3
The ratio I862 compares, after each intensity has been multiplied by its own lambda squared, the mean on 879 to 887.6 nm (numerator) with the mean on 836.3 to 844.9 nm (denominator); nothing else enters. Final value 1.05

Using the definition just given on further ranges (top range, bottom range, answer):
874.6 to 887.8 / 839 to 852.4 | 1.02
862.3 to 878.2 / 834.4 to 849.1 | 1.02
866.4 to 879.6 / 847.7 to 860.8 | 0.98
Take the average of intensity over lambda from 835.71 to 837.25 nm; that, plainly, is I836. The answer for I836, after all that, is 17.2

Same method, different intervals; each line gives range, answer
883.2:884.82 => 16.4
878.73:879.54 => 15.5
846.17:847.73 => 16.3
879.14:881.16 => 16.1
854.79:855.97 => 17.1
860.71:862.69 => 17.5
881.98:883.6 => 16.8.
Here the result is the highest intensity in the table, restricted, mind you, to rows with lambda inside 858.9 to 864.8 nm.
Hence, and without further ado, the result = 19.4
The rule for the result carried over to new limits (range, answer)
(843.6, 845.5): 20.3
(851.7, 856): 19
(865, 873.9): 18.2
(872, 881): 19.9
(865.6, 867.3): 17.9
